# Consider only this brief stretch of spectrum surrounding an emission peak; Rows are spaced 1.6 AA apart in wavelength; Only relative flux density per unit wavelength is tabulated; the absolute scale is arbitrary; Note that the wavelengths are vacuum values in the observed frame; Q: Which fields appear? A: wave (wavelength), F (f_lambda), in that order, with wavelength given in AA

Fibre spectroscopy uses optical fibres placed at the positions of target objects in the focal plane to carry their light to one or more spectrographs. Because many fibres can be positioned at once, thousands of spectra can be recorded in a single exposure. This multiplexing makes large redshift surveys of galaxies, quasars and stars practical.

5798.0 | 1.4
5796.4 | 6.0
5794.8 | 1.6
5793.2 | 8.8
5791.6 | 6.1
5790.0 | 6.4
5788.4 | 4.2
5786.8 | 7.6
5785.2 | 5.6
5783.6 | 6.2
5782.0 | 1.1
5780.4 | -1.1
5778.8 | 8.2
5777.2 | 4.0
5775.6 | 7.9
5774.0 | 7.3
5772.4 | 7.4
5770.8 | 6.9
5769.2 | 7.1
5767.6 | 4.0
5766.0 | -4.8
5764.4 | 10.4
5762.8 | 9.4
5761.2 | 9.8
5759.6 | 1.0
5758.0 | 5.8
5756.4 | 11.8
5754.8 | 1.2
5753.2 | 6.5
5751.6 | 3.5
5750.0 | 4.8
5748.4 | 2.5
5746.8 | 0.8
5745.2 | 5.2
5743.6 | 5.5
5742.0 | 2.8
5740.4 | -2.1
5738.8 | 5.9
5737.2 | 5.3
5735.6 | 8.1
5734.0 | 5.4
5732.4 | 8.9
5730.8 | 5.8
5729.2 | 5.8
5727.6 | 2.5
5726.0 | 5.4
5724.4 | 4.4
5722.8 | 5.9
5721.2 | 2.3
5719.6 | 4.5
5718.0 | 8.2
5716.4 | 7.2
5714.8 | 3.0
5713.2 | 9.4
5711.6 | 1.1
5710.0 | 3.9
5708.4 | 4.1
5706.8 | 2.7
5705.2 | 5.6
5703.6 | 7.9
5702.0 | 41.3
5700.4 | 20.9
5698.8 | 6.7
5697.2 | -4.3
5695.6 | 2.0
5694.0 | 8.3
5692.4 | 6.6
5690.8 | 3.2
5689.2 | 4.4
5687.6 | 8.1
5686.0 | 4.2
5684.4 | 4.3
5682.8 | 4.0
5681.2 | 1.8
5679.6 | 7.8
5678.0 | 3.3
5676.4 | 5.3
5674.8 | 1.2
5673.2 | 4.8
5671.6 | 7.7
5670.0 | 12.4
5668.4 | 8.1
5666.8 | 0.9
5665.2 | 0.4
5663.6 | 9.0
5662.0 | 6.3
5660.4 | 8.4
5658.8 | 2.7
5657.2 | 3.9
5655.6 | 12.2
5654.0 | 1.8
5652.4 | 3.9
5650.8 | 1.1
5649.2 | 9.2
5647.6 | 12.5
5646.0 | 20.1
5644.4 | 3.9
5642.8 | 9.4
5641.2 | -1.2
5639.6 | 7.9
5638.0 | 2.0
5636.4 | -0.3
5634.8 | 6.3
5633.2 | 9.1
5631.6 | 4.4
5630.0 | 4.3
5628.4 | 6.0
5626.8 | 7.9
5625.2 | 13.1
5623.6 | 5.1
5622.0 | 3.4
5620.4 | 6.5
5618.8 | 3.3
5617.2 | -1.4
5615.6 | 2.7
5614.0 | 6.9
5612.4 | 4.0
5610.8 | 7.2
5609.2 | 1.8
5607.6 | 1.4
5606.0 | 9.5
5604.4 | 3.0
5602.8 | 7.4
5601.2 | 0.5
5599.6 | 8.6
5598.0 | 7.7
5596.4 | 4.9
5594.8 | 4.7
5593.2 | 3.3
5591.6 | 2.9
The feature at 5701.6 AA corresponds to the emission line [O III]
